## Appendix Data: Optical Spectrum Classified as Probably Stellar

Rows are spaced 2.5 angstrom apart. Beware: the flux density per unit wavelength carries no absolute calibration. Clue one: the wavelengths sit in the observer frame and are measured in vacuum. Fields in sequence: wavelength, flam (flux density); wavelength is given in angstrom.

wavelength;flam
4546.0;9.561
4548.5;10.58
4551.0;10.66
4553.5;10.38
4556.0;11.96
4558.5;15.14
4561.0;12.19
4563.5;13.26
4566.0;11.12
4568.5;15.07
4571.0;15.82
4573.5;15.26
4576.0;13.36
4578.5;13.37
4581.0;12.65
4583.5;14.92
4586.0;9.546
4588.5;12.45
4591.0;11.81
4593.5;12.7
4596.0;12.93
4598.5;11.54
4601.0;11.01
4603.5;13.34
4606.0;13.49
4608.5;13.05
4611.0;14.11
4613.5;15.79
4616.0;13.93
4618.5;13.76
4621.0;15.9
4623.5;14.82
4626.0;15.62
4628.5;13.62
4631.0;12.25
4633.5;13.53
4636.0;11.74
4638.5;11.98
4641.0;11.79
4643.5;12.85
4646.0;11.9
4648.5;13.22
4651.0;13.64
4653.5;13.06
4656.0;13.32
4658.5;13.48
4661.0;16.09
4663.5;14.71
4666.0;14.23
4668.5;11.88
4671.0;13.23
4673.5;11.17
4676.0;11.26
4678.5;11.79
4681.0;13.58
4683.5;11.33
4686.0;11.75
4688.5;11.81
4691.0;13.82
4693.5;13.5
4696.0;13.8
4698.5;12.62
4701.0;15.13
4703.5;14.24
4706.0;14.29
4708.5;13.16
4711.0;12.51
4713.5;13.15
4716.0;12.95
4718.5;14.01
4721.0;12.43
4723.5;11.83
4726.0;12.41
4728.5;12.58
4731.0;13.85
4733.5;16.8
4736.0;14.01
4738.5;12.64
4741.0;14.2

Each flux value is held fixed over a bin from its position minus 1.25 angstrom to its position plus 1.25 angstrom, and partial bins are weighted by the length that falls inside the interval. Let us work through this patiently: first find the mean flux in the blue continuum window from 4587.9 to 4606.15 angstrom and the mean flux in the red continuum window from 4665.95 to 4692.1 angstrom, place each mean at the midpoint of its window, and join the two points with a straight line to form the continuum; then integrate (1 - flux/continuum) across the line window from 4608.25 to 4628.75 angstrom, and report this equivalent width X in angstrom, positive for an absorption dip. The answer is -3.8 angstrom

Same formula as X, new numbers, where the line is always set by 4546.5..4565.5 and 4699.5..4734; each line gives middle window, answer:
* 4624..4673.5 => -1.8 angstrom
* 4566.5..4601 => -2.6 angstrom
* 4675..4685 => 0.8 angstrom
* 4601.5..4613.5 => -1.2 angstrom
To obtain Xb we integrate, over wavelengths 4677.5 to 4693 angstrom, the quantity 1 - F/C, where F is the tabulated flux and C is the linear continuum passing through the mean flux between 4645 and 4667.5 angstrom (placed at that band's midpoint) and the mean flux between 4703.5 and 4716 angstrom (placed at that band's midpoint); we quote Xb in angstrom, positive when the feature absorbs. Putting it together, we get 1.27 angstrom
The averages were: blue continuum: 13.7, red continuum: 13.3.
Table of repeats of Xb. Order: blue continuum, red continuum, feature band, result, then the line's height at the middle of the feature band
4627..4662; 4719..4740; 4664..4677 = 0.6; 13.1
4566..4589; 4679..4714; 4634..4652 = 1.1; 13.3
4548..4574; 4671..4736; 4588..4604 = 0.9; 12.9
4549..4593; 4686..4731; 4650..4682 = -0.3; 13.1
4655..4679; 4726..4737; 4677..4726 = 2.3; 13.7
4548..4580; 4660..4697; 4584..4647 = -0.5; 13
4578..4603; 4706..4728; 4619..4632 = -2.1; 12.5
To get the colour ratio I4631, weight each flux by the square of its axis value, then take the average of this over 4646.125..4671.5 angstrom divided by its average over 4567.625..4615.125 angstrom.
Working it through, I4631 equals 1.1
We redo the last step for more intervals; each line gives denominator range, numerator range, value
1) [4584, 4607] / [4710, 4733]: 1.13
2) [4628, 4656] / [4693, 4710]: 1.12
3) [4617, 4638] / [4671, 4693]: 0.90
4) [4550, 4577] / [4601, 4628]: 1.11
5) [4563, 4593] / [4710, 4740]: 1.07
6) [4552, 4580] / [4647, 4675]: 1.05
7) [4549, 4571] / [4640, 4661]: 1.08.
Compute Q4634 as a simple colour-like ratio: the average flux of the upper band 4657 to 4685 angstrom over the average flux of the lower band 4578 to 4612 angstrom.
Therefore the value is 1.03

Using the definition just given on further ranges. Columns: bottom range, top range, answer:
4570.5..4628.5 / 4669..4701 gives 0.93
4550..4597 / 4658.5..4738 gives 1.03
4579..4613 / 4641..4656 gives 1.02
